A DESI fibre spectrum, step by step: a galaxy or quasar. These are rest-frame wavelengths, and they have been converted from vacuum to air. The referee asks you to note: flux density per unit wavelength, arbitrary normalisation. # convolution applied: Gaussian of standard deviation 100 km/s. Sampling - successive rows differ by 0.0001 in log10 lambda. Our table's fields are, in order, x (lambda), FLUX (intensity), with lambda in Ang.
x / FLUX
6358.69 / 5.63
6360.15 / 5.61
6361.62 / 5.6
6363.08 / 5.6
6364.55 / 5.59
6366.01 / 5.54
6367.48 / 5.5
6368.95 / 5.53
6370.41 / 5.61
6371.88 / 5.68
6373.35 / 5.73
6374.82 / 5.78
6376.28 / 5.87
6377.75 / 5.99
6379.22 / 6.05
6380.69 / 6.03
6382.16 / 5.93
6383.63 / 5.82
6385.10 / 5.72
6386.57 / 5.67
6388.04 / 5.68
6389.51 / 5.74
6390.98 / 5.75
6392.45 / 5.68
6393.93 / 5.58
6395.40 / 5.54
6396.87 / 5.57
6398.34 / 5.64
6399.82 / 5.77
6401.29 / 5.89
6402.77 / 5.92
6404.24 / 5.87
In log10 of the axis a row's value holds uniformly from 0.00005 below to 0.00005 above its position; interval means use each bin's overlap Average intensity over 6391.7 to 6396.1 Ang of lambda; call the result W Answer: 5.6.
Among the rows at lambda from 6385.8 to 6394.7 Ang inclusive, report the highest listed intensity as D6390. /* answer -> 5.75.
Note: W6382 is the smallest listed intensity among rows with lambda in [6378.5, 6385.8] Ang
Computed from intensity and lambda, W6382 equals 5.72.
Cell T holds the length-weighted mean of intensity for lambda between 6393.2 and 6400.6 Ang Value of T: 5.63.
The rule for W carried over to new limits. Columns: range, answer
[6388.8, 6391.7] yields 5.75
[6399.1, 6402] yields 5.84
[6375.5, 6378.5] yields 5.94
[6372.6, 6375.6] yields 5.76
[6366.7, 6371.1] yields 5.54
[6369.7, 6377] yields 5.73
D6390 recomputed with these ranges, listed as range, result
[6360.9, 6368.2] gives 5.6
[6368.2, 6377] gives 5.87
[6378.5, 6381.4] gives 6.05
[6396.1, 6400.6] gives 5.77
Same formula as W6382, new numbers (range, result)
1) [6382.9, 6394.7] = 5.58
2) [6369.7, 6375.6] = 5.61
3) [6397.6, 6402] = 5.64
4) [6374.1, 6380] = 5.78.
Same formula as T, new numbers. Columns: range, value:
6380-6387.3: 5.83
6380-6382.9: 5.98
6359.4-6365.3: 5.6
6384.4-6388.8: 5.69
